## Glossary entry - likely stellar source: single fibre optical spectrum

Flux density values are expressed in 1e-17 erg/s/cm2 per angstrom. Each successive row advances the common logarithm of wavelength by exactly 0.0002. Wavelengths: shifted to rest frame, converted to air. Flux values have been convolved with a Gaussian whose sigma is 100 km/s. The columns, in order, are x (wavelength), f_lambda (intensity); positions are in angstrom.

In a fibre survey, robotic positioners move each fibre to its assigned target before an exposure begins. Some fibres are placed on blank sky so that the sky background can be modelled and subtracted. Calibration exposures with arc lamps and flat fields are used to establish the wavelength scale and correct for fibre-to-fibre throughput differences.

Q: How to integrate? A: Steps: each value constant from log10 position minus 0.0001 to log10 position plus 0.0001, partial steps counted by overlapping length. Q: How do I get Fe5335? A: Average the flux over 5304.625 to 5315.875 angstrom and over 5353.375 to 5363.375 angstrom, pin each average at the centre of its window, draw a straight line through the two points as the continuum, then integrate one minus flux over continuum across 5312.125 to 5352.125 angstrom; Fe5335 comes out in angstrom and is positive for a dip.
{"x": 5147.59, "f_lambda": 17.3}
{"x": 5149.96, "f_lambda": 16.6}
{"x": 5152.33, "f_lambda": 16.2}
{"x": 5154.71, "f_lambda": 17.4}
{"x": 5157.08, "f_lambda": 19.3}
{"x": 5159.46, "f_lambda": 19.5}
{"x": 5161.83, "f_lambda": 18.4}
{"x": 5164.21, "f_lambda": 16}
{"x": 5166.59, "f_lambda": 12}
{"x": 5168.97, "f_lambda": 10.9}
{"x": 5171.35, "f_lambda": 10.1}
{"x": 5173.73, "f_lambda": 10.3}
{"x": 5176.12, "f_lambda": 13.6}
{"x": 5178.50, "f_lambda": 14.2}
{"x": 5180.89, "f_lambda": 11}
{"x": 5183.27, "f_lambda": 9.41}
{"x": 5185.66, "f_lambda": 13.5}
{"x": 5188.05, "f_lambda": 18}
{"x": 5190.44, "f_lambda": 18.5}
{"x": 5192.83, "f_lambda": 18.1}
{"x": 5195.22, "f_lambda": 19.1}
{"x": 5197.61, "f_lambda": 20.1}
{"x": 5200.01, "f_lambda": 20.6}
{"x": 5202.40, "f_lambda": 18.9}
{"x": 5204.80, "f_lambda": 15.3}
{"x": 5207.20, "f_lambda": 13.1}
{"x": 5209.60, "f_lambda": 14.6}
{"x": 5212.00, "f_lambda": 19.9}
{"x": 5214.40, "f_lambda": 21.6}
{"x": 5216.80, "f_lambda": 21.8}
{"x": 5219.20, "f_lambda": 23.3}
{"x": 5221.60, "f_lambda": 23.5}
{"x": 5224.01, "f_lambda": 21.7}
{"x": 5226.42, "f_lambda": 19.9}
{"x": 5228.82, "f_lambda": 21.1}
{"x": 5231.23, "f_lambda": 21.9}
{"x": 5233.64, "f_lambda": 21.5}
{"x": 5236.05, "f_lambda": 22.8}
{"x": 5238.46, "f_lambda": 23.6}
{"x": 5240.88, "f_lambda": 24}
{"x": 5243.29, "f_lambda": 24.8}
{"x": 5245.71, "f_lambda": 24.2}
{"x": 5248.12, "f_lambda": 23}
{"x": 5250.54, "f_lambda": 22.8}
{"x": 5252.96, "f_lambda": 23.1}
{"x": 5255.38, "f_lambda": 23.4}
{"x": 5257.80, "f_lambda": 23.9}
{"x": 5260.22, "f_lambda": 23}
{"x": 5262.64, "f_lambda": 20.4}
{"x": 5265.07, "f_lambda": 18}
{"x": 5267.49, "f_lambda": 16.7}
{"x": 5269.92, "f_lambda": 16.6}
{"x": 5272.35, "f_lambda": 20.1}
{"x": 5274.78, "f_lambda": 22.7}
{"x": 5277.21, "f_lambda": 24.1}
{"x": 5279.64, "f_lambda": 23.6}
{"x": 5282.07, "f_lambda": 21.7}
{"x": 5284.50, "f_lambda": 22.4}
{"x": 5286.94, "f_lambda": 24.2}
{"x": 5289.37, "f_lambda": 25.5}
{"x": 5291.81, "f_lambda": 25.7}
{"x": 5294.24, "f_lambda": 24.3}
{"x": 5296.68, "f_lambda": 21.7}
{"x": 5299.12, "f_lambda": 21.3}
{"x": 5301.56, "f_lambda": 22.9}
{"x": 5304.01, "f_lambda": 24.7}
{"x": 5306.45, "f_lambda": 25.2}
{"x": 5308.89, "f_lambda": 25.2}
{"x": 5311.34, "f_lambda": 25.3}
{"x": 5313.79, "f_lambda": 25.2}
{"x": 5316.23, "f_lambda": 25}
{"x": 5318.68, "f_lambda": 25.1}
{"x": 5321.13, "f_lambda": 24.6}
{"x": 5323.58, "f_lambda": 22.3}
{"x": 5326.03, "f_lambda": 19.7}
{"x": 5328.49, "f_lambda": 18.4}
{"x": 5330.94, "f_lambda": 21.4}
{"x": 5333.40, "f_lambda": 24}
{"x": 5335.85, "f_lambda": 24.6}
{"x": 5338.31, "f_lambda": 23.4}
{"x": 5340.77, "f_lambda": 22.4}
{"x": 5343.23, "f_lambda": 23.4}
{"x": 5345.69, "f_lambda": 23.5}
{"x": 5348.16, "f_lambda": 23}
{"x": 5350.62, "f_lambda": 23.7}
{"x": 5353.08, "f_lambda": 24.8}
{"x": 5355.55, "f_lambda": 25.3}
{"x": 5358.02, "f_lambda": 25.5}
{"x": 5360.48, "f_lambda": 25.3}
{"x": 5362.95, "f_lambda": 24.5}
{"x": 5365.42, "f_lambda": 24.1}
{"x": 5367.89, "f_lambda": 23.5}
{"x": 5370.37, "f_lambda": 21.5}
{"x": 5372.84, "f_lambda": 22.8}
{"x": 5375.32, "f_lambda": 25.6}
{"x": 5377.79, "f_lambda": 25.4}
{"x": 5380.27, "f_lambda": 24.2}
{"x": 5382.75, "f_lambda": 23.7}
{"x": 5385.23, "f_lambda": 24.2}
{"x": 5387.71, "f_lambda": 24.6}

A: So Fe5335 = 3.2 angstrom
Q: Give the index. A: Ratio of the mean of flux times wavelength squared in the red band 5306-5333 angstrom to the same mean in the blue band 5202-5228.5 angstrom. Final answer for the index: 1.2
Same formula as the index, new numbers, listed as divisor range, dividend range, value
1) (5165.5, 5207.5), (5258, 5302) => 1.53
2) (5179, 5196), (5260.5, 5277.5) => 1.34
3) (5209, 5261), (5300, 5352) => 1.09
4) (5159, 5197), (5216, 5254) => 1.60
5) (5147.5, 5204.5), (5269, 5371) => 1.57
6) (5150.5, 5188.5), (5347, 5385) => 1.82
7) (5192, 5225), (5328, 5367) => 1.29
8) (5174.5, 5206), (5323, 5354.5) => 1.49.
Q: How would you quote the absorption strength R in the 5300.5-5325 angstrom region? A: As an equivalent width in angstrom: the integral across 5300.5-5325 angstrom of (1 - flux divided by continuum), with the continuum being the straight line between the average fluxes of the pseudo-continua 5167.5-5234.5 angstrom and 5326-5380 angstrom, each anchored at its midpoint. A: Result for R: -3.0 angstrom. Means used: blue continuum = 17.3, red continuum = 23.5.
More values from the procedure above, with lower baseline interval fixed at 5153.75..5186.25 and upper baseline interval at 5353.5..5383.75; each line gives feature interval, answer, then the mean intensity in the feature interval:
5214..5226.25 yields -4.2 angstrom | 22.2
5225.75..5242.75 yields -4.9 angstrom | 22.3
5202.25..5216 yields -1.1 angstrom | 17.2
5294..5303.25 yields -0.8 angstrom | 22.5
